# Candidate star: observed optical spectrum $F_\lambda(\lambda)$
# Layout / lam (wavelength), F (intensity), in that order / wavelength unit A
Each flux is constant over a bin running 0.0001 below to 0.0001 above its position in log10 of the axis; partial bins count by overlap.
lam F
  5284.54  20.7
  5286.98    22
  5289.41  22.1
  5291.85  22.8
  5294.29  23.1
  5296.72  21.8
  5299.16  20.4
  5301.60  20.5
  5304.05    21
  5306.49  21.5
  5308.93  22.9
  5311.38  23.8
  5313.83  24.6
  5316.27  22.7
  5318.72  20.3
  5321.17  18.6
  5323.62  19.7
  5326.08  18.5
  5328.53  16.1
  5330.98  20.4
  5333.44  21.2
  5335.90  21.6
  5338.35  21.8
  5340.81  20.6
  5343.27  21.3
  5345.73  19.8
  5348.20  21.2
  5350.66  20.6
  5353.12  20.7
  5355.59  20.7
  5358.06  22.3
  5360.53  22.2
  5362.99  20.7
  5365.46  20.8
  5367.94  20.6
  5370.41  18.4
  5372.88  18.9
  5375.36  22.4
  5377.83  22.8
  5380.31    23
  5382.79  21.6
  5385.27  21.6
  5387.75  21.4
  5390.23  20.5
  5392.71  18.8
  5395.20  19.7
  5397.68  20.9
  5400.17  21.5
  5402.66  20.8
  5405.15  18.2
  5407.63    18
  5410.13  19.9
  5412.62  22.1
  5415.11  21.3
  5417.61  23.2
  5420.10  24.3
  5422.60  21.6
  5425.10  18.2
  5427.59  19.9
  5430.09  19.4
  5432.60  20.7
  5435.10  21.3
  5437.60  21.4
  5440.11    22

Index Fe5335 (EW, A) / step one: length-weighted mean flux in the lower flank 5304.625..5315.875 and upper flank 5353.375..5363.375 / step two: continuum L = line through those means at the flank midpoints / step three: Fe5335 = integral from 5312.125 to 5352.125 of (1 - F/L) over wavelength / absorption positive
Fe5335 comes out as 3.1 A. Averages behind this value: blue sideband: 23.1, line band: 20.6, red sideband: 21.5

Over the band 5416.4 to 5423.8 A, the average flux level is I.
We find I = 23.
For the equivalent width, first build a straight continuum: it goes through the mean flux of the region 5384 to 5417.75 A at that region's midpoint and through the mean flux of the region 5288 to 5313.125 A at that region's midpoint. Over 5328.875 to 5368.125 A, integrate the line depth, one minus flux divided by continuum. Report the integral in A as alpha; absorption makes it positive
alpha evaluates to 0.66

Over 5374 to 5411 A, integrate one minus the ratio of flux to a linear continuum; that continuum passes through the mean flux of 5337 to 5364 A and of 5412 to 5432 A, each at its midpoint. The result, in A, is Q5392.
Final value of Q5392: 0.7 A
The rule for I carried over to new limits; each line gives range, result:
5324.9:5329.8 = 17.3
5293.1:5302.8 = 21.5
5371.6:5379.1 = 21.4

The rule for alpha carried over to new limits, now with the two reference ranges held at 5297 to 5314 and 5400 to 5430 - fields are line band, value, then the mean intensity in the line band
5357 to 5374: 0.6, 20.6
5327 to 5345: 1.0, 20.4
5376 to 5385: -0.6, 22.4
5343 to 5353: 0.4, 20.7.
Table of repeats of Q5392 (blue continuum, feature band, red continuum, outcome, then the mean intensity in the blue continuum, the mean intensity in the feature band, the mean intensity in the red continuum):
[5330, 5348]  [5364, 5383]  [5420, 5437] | -0.2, 21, 21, 20.6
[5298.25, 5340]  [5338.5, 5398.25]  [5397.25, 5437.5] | -0.3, 20.9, 20.9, 20.7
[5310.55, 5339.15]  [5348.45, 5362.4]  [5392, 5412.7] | -0.6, 20.7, 21.3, 19.9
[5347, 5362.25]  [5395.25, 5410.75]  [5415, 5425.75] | 1.4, 21.3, 19.9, 21.9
